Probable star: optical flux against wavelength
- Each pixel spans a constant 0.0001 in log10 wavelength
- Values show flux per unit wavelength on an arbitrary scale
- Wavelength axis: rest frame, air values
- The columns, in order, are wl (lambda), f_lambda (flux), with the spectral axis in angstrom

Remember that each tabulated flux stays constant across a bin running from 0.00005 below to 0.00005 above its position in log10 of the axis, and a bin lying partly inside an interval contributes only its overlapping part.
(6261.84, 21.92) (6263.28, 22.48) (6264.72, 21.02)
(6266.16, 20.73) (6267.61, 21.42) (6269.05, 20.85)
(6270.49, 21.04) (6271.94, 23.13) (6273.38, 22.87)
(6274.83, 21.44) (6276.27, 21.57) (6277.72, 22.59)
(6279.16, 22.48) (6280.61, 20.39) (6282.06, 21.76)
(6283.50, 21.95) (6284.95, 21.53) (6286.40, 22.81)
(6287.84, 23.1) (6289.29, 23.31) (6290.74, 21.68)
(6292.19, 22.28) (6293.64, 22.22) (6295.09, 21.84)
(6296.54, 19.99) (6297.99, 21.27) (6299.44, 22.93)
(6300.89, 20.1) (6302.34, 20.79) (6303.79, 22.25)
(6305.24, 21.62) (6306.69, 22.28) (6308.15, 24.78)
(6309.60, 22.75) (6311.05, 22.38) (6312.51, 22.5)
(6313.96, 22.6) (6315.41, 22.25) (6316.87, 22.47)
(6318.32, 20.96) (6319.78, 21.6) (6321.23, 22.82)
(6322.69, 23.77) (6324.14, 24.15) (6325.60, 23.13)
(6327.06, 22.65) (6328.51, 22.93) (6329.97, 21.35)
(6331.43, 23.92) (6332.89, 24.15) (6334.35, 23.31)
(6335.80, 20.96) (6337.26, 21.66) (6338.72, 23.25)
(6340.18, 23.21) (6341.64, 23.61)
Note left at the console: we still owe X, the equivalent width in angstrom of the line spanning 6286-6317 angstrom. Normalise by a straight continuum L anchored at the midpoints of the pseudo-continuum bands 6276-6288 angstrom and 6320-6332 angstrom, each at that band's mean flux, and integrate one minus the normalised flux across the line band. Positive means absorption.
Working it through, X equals 0.4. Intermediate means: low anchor 22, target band 22.2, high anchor 23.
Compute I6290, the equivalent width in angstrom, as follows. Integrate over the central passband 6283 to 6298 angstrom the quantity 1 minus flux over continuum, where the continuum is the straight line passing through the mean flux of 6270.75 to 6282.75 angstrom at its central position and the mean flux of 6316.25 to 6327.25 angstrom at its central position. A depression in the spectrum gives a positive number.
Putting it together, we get 0.1 angstrom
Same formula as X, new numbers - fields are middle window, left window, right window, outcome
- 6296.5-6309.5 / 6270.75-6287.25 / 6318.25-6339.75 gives 0.27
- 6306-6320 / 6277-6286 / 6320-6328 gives 0.22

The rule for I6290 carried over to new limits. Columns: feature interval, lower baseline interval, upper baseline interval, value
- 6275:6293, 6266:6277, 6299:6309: -0.2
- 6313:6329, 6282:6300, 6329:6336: 0.0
